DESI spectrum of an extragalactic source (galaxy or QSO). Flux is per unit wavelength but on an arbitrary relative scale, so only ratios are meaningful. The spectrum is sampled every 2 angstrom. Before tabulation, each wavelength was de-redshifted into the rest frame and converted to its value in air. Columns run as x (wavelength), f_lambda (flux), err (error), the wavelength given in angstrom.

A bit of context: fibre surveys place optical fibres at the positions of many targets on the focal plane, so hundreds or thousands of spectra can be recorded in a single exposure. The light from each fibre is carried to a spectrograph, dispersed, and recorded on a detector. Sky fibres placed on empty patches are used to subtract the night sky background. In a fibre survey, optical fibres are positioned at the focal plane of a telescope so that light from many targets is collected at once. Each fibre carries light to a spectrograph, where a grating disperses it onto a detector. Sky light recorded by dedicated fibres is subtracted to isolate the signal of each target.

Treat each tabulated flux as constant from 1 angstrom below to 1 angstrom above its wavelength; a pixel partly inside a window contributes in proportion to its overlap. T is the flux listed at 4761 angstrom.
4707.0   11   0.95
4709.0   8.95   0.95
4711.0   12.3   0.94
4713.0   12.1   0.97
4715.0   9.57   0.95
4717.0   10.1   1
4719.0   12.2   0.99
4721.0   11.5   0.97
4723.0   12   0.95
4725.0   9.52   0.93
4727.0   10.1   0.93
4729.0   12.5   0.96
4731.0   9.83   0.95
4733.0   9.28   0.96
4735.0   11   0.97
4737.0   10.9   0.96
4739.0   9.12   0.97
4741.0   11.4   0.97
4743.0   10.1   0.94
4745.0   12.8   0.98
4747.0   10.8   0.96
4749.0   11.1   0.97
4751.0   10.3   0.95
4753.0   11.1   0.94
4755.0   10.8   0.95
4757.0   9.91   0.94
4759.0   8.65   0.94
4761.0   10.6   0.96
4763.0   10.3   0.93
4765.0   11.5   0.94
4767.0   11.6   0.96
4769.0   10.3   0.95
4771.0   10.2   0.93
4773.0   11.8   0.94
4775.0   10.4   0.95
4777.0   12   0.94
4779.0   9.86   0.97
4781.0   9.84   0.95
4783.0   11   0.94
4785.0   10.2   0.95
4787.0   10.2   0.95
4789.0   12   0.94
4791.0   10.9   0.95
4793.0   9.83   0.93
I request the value 10.6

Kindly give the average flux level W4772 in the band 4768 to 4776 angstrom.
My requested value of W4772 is 10.7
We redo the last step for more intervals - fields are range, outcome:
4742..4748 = 11.2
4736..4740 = 10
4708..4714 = 11.1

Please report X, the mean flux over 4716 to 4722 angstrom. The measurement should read 11.3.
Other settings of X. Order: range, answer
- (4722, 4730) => 11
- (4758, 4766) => 10.3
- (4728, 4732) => 11.2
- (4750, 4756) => 10.7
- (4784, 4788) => 10.2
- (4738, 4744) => 10.2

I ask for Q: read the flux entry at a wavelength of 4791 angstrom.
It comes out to 10.9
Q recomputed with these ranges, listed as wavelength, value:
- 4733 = 9.28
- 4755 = 10.8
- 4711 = 12.3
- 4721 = 11.5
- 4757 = 9.91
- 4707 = 11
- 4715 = 9.57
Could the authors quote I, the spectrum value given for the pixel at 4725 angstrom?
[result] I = 9.52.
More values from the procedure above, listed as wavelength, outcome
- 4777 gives 12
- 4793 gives 9.83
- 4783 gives 11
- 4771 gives 10.2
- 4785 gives 10.2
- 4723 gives 12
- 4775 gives 10.4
